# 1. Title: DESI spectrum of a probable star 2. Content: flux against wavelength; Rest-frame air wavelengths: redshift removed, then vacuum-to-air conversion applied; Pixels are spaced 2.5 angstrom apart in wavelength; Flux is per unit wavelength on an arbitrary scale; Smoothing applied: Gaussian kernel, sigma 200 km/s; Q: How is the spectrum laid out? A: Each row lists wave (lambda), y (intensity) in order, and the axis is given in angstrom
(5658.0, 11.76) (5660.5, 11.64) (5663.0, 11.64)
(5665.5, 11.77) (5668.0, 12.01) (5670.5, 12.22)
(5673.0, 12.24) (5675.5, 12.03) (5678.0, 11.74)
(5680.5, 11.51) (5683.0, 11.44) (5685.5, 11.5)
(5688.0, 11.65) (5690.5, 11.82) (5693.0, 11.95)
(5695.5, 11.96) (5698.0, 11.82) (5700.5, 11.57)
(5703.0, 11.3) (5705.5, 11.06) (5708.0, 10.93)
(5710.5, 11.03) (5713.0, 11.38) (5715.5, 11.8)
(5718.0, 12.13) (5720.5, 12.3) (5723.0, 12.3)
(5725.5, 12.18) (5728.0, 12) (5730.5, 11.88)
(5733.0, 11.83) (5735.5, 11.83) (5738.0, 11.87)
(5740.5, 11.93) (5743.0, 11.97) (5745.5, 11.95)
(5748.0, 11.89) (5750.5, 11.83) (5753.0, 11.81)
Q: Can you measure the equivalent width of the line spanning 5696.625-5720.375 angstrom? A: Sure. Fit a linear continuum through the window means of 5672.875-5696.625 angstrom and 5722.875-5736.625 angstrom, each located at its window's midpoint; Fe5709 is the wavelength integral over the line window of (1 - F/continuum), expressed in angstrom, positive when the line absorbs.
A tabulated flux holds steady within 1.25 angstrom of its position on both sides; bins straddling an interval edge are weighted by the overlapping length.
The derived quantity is 0.8 angstrom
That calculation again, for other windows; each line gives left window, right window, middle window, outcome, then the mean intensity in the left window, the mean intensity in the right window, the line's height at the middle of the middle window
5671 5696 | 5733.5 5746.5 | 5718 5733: -0.29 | 11.8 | 11.9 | 11.9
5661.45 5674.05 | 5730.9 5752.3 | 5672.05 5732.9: 1.01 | 12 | 11.9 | 11.9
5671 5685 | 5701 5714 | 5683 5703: -0.40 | 11.8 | 11.2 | 11.5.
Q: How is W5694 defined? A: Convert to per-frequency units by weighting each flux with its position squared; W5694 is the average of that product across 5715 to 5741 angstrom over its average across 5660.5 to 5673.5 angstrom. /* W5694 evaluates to 1.03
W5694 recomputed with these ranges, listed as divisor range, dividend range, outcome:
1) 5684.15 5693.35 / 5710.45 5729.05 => 1.03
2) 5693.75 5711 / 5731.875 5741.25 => 1.05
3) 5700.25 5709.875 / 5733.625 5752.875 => 1.08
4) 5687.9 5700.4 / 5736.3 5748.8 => 1.02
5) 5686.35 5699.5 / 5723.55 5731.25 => 1.03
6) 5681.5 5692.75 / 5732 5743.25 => 1.04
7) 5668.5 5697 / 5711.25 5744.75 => 1.03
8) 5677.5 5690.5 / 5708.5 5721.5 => 1.02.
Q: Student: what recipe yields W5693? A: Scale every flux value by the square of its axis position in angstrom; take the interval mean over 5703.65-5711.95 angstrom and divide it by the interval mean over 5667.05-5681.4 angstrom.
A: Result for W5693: 0.93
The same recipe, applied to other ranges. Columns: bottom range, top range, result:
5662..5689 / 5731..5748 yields 1.03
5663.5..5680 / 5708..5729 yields 1.01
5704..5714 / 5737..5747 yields 1.09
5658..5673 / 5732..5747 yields 1.03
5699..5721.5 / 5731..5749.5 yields 1.05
